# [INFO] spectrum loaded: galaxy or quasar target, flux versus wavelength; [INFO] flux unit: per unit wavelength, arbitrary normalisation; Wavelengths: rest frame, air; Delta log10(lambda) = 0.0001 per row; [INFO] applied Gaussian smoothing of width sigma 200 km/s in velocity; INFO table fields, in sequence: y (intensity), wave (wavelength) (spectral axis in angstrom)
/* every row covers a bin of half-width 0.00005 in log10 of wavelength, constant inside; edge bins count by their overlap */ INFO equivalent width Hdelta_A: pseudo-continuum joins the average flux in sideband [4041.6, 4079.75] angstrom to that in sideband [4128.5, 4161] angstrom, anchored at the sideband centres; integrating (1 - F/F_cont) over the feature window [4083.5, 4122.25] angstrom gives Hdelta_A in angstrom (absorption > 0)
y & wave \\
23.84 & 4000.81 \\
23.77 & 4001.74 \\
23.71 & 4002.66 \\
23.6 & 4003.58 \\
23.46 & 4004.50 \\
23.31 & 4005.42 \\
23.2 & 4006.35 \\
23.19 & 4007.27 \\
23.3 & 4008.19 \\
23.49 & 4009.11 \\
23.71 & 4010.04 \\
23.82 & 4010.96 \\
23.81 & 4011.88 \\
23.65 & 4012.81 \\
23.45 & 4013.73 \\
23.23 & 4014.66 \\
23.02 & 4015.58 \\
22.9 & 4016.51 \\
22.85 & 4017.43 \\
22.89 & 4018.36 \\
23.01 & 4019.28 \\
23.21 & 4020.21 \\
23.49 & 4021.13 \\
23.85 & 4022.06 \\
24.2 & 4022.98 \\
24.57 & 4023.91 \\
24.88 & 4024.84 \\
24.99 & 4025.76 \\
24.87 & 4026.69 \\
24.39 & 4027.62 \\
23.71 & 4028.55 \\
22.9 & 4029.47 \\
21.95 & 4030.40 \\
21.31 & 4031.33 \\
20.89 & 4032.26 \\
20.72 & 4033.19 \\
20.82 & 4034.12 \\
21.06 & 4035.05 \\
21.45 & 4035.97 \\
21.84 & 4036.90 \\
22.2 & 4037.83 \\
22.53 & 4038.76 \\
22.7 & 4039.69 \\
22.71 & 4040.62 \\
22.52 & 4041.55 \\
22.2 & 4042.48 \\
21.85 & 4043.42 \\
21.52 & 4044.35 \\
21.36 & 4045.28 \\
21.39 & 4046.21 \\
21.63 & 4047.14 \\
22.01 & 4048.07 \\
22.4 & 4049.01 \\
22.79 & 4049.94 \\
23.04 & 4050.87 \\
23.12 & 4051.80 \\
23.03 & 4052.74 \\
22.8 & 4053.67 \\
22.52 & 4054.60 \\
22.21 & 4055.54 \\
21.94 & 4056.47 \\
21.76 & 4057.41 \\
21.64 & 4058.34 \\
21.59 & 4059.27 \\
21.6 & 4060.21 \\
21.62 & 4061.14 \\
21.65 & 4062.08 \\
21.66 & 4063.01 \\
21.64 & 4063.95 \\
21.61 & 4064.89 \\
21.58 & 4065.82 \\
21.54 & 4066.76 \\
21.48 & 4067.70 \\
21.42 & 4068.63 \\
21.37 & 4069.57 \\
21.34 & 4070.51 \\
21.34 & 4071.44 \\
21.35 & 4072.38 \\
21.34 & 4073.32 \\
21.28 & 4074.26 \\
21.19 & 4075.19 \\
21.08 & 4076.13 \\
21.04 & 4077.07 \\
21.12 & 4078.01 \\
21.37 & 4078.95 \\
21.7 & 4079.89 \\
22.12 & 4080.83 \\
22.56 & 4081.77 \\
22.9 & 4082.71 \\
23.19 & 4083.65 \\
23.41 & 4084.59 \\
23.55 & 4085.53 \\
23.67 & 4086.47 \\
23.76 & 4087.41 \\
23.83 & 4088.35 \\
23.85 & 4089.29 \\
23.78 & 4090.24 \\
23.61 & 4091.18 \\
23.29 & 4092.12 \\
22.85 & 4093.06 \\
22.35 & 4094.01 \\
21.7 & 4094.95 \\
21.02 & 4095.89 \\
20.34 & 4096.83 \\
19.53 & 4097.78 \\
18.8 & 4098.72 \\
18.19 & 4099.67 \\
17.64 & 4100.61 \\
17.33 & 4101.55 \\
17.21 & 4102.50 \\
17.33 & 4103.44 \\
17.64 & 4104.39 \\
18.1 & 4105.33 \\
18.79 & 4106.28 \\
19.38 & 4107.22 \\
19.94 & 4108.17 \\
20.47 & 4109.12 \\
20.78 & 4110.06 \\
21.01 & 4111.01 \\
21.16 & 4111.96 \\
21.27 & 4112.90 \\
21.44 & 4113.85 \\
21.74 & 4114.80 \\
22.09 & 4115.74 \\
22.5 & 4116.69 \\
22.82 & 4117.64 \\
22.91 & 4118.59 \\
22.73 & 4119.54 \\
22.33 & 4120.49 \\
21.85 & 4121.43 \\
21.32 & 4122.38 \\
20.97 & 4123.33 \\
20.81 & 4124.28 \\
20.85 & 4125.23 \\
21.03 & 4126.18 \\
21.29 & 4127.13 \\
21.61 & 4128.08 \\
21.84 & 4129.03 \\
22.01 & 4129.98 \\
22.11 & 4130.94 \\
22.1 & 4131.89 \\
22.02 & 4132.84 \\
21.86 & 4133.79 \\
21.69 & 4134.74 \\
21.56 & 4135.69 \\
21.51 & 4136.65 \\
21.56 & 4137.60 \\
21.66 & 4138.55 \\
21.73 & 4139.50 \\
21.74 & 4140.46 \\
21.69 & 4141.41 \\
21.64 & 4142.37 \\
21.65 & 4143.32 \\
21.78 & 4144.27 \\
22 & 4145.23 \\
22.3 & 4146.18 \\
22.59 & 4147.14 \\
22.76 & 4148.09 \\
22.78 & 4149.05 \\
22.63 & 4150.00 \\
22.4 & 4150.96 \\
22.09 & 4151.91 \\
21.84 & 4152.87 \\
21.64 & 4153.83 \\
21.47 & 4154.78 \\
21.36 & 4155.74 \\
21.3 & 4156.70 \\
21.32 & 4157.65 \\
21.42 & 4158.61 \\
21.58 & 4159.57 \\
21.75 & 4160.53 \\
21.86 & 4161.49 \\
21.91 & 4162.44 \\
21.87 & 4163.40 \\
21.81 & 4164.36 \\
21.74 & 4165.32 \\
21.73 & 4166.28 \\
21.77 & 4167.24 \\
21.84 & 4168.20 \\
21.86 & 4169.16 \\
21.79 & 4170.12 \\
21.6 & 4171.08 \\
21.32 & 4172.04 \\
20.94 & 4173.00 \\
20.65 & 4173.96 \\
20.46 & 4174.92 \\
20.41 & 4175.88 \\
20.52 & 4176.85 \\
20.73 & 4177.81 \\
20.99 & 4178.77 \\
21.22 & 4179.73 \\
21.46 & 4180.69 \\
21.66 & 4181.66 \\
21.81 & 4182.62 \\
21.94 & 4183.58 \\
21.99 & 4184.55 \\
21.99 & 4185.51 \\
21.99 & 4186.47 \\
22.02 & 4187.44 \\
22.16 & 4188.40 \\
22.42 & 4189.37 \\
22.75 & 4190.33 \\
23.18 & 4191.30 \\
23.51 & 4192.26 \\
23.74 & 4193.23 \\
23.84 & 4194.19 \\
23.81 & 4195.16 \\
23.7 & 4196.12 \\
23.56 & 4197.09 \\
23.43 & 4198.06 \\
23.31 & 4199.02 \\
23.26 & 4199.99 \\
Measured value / 1.12 angstrom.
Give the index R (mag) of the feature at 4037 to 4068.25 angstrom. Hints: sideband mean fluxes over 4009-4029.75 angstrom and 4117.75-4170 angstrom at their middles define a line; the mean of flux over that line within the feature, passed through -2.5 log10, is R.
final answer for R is 0.055 mag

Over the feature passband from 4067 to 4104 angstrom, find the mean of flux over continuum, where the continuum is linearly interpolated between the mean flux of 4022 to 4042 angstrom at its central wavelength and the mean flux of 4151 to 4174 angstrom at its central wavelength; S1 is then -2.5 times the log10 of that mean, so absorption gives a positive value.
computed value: 0.043 mag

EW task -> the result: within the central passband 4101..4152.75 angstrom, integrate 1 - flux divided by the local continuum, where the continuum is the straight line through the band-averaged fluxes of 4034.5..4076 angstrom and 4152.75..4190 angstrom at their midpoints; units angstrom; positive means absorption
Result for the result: 1.0 angstrom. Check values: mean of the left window 21.9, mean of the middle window 21.3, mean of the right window 21.5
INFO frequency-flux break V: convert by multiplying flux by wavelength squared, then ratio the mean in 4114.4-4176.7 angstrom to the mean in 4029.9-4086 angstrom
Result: 1.04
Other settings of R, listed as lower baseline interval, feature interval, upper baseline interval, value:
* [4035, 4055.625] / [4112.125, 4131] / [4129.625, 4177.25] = 0.01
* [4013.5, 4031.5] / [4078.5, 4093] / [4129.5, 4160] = -0.02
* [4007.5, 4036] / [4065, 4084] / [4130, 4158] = 0.05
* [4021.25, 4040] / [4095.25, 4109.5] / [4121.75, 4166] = 0.18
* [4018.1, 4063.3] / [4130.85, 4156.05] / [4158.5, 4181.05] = -0.02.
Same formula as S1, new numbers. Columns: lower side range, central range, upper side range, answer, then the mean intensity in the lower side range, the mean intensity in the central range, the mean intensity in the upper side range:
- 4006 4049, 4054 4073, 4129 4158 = 0.04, 22.8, 21.6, 21.9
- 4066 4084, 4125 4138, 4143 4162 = 0.01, 21.6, 21.7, 21.9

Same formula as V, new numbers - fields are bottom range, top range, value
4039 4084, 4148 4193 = 1.05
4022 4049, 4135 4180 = 1.02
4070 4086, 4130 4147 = 1.03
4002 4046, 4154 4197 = 1.03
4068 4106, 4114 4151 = 1.05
